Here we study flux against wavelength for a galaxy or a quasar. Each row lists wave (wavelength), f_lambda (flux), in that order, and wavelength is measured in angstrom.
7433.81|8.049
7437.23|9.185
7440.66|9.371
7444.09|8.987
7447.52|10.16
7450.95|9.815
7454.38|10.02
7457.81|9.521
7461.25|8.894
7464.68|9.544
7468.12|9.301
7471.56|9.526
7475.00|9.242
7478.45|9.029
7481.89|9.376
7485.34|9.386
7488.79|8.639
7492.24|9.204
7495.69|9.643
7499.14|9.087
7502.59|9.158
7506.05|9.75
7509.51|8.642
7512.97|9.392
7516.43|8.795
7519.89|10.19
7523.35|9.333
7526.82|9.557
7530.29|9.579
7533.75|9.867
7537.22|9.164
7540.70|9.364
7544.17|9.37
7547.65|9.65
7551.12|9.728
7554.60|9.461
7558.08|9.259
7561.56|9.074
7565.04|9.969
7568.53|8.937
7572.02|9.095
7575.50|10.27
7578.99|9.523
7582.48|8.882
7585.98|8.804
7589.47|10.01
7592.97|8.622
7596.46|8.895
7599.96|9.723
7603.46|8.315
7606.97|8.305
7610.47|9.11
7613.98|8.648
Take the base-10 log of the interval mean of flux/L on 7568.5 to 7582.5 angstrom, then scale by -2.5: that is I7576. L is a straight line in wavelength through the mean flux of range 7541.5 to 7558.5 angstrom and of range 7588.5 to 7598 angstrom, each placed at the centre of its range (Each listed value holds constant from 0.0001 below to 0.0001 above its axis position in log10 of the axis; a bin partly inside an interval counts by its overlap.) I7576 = -0.02 mag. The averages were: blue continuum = 9.51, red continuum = 9.12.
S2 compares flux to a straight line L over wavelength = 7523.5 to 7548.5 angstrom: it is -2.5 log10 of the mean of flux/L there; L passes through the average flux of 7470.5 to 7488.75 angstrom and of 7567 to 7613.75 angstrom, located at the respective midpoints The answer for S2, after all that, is -0.037 mag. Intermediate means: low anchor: 9.24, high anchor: 9.1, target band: 9.49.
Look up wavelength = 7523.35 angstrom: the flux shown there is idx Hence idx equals 9.333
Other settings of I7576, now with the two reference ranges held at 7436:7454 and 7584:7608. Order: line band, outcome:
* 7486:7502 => 0.023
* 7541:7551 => -0.043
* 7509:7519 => 0.023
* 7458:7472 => 0.017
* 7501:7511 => 0.015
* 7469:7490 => 0.023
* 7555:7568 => -0.034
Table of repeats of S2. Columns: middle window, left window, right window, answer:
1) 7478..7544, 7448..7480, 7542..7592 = 0.01 mag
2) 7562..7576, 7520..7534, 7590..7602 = -0.01 mag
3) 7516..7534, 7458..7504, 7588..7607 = -0.05 mag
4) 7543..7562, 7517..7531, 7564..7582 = 0.01 mag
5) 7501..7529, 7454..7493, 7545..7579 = 0.00 mag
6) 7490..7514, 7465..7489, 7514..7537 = 0.02 mag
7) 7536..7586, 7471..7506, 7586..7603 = -0.02 mag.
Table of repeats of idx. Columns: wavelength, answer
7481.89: 9.376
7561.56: 9.074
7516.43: 8.795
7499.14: 9.087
